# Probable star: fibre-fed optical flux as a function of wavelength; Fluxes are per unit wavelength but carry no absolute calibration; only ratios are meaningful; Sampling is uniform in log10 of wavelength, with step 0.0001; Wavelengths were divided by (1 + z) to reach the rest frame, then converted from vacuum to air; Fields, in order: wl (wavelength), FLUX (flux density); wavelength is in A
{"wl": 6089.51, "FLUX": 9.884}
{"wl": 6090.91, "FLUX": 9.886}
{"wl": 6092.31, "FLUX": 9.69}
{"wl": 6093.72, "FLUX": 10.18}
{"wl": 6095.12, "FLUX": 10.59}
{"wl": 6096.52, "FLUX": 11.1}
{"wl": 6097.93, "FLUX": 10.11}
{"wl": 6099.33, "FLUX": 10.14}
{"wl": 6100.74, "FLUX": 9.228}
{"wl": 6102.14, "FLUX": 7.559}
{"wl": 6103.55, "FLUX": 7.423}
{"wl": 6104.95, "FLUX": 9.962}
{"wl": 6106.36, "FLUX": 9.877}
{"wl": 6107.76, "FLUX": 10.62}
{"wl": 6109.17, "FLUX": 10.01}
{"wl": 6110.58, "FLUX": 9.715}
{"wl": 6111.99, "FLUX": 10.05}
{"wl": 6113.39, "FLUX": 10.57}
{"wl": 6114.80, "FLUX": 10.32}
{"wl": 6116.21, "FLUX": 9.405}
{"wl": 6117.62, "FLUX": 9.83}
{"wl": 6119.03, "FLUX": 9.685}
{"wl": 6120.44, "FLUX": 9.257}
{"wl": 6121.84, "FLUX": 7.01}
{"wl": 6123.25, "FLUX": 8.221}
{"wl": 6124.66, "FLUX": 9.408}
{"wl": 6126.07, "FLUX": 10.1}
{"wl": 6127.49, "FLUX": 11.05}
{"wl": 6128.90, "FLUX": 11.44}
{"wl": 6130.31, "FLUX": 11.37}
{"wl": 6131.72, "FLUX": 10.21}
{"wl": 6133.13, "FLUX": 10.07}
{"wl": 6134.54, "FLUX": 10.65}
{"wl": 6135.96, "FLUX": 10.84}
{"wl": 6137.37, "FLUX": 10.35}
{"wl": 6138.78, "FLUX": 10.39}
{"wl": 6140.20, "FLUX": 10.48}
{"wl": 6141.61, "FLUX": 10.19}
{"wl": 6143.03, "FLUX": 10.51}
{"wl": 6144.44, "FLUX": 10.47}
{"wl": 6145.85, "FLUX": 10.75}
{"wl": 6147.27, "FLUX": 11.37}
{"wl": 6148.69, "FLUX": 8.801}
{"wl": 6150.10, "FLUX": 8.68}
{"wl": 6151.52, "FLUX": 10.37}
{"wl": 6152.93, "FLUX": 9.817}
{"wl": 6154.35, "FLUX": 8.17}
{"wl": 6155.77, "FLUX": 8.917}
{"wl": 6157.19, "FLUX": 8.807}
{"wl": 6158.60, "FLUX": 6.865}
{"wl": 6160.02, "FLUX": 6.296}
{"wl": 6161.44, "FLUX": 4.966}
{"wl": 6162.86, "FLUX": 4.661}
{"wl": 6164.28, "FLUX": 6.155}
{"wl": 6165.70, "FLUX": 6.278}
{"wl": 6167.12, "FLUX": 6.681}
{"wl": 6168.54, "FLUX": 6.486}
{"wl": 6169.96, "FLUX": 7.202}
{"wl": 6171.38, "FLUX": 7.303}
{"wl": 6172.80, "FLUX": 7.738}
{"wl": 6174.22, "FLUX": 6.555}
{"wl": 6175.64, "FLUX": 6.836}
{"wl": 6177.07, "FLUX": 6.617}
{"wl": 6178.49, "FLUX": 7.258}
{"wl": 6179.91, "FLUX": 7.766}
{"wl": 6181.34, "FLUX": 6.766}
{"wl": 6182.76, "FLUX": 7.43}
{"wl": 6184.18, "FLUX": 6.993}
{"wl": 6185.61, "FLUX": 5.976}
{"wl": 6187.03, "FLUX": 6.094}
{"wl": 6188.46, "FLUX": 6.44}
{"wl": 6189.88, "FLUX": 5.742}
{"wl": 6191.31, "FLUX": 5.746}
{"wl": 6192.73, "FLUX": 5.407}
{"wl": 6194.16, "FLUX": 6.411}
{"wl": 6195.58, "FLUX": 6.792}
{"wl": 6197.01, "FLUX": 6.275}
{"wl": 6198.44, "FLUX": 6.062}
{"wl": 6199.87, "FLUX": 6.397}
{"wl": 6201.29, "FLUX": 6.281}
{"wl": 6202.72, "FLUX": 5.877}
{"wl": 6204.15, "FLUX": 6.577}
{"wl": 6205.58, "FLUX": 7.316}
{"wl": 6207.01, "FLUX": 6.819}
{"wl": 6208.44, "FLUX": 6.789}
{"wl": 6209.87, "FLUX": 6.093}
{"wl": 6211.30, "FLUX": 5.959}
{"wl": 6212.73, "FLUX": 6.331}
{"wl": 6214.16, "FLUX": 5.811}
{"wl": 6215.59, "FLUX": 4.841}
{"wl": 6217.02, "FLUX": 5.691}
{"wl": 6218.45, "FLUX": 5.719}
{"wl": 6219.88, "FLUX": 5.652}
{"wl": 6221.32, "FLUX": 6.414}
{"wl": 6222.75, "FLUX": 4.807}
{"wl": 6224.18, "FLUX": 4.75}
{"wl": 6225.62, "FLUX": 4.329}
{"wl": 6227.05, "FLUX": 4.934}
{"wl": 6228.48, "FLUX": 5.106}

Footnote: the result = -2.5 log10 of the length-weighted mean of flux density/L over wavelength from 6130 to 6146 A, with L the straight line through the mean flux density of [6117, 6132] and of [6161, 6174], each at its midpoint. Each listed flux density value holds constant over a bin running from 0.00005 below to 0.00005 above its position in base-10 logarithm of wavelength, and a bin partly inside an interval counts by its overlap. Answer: -0.20 mag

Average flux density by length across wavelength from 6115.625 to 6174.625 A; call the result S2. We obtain 8.91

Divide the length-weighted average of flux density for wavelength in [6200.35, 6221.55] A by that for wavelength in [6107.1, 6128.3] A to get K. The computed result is 0.63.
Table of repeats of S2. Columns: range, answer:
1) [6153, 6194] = 6.76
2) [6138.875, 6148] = 10.6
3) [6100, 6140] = 9.82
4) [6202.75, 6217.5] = 6.21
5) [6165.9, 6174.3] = 6.99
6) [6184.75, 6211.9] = 6.27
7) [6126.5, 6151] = 10.4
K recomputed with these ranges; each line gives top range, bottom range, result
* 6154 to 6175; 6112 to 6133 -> 0.69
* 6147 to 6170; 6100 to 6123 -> 0.81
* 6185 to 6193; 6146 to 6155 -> 0.62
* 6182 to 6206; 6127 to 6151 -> 0.61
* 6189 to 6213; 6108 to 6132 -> 0.64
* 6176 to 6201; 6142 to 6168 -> 0.78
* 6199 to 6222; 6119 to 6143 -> 0.61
